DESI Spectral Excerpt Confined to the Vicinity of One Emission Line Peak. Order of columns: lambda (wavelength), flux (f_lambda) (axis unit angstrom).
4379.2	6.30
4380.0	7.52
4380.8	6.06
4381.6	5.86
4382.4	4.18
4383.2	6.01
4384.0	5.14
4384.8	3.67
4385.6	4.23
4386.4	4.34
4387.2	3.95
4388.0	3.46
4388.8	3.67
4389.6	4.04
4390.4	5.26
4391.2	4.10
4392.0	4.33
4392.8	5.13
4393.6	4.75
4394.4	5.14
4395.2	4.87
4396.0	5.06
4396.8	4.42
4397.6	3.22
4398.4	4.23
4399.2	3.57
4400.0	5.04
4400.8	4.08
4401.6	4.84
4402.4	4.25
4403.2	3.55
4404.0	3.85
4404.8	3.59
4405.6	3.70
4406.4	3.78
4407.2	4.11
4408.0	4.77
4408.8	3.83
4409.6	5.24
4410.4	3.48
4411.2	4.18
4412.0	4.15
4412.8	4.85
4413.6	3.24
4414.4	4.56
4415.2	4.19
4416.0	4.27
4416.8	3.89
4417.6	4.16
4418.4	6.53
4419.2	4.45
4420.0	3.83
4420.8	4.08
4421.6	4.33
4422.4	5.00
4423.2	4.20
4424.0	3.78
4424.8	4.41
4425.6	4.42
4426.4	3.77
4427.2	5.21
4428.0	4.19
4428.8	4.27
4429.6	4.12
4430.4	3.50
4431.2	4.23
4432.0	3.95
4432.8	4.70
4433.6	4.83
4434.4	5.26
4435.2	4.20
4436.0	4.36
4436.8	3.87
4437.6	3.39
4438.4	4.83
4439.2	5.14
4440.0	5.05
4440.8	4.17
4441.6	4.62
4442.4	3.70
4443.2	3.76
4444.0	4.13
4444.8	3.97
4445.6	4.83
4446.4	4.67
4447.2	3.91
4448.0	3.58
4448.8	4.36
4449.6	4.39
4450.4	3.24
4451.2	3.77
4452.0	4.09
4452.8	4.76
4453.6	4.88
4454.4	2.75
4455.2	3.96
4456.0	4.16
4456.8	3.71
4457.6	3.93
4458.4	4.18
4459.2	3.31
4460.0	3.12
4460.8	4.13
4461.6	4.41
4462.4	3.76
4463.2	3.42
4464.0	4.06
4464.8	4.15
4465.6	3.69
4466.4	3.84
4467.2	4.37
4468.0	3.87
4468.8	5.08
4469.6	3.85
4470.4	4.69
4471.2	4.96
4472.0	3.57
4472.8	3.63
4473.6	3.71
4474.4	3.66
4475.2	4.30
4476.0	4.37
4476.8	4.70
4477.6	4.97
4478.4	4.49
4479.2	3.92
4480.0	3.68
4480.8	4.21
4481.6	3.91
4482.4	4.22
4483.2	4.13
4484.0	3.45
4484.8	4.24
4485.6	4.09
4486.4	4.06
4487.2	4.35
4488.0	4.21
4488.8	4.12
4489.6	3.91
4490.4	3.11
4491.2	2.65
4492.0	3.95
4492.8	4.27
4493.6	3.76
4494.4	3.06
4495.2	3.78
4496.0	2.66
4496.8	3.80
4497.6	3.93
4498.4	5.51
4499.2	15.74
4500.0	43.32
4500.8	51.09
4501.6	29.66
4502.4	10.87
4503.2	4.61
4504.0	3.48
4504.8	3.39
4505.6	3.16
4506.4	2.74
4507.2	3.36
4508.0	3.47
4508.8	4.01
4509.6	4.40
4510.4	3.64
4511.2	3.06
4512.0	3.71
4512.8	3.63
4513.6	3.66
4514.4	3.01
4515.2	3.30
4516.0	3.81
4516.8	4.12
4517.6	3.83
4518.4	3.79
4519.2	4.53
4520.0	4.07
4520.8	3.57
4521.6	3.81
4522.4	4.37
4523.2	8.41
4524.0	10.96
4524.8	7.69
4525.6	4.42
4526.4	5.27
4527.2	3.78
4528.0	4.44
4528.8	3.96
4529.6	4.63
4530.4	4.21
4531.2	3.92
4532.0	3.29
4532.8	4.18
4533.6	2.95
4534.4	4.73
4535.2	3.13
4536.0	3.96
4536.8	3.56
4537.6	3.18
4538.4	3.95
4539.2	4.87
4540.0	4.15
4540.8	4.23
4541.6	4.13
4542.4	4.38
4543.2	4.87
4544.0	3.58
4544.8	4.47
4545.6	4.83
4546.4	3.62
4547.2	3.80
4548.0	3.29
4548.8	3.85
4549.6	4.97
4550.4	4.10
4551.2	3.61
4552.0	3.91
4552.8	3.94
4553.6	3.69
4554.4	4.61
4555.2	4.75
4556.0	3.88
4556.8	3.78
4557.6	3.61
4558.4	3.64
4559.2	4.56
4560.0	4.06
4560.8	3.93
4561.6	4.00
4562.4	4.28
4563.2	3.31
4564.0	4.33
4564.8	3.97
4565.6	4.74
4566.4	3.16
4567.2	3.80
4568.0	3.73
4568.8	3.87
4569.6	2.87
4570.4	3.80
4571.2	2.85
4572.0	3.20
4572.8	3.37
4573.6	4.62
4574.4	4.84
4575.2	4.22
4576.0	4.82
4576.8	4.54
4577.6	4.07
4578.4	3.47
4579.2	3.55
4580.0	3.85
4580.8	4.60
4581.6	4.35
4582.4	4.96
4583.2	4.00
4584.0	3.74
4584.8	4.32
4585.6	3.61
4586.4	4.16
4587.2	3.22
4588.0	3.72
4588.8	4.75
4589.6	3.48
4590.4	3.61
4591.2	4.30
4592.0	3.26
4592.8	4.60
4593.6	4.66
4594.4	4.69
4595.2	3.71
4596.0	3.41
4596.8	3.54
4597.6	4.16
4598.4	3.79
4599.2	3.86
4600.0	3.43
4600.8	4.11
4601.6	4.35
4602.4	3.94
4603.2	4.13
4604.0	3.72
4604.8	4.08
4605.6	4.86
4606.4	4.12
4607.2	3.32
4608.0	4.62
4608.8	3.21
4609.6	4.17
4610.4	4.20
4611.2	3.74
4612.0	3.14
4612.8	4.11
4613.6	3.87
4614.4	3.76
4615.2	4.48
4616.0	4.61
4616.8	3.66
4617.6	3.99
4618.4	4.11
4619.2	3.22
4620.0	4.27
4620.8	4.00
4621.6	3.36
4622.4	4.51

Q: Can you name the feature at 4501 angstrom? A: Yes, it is H-gamma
